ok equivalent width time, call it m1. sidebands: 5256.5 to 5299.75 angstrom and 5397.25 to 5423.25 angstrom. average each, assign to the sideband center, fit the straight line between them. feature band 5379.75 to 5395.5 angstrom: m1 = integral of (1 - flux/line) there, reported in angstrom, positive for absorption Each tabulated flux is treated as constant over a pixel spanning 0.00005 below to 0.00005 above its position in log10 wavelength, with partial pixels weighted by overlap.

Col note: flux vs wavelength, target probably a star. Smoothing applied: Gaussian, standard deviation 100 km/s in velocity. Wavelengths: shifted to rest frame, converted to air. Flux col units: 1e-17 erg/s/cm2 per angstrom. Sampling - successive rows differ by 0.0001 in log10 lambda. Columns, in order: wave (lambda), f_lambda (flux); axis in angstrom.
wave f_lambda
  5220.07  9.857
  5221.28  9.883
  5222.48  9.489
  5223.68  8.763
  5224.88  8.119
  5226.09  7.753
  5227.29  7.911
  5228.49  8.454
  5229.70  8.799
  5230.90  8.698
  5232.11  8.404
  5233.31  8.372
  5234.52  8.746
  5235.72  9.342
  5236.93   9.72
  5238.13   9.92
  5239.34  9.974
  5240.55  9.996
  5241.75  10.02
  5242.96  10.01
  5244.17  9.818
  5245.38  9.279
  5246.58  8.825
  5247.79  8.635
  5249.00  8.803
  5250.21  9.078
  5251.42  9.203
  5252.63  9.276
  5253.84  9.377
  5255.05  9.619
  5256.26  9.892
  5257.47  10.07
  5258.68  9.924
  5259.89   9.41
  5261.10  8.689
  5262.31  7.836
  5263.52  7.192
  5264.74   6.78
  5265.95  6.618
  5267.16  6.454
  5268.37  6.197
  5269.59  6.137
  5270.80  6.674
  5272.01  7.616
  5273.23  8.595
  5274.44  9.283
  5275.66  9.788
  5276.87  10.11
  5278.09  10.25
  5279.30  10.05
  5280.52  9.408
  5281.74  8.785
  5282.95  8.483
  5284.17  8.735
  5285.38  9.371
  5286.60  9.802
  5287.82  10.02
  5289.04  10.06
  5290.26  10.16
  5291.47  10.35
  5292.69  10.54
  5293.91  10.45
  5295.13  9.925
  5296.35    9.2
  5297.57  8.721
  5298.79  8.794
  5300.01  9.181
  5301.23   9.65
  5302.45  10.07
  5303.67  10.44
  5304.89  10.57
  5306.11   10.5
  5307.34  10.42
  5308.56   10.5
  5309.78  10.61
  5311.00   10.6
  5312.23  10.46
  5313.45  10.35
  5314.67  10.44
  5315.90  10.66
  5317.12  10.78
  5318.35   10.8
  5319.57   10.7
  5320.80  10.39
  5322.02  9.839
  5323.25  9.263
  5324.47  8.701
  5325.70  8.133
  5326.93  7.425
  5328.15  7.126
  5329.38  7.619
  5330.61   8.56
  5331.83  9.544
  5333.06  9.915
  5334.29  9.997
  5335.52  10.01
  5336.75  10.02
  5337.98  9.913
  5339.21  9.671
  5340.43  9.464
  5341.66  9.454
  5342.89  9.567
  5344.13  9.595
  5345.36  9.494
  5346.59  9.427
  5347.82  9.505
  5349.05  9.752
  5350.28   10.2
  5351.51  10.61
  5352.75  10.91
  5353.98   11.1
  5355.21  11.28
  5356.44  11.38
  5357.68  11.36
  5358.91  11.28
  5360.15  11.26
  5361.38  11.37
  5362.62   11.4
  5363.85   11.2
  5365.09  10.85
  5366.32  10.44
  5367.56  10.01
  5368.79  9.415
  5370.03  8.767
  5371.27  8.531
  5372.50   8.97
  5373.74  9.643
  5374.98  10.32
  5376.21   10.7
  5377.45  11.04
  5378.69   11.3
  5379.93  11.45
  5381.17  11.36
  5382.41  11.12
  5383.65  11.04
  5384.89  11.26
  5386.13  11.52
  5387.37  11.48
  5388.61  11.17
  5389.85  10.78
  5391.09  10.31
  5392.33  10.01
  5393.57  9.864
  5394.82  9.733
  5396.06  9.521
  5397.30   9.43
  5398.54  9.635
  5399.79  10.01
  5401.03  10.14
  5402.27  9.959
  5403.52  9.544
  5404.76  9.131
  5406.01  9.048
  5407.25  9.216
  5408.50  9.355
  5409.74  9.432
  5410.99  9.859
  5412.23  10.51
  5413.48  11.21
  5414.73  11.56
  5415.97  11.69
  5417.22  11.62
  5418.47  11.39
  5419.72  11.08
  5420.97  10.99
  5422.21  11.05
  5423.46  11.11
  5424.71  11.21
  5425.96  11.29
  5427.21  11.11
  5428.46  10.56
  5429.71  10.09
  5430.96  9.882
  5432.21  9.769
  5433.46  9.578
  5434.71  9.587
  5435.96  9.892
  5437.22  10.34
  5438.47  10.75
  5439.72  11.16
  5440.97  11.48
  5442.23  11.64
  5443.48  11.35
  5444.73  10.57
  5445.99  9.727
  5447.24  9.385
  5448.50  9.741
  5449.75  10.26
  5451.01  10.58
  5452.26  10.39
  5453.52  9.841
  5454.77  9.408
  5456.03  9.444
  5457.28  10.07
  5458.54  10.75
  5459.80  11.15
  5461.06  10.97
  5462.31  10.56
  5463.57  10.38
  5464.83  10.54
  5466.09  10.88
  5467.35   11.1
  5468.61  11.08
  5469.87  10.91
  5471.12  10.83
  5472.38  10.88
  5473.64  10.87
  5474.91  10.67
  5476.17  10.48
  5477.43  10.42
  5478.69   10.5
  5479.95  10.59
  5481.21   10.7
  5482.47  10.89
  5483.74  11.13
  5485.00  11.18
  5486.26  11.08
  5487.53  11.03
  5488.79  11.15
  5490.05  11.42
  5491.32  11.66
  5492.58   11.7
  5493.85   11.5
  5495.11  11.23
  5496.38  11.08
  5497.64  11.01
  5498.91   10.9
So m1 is -1.2 angstrom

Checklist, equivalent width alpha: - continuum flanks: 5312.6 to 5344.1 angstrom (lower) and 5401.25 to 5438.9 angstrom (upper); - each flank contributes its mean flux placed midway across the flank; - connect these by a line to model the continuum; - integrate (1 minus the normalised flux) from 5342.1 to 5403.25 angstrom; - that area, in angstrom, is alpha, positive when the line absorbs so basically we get -2.8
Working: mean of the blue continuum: 9.54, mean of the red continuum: 10.4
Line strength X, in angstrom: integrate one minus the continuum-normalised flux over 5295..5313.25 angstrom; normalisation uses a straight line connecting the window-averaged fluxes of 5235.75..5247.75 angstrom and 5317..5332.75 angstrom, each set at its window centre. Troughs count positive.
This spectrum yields -1.5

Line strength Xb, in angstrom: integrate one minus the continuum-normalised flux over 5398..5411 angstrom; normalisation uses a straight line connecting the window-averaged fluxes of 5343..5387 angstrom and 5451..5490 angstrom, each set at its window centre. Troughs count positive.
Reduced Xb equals 1.3 angstrom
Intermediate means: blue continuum 10.5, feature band 9.56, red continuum 10.7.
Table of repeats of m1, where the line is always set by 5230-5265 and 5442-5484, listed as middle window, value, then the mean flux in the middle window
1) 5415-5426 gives -1.1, 11.3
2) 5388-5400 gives 0.1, 10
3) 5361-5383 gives -1.1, 10.4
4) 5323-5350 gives 1.5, 9.2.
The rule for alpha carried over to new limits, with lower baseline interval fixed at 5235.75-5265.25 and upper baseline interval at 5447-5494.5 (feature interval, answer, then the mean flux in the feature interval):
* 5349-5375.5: -1.32 angstrom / 10.5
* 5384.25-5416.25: 0.11 angstrom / 10.2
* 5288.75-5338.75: -0.72 angstrom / 9.79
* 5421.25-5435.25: -0.11 angstrom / 10.5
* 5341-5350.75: 0.25 angstrom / 9.61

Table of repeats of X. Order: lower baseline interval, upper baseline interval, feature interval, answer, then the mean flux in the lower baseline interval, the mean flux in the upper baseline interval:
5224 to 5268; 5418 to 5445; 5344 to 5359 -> -0.8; 8.85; 10.7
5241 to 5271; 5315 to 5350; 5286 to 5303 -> -1.4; 8.58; 9.49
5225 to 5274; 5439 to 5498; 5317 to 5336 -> 0.3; 8.65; 10.8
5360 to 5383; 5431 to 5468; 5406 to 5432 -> -0.6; 10.5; 10.4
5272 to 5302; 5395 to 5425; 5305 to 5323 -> -1.4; 9.53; 10.3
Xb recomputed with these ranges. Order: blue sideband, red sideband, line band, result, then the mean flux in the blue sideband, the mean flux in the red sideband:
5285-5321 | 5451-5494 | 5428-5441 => 0.5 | 10.2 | 10.8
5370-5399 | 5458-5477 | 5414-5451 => -0.2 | 10.4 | 10.8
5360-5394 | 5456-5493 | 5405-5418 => 0.4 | 10.6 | 10.9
